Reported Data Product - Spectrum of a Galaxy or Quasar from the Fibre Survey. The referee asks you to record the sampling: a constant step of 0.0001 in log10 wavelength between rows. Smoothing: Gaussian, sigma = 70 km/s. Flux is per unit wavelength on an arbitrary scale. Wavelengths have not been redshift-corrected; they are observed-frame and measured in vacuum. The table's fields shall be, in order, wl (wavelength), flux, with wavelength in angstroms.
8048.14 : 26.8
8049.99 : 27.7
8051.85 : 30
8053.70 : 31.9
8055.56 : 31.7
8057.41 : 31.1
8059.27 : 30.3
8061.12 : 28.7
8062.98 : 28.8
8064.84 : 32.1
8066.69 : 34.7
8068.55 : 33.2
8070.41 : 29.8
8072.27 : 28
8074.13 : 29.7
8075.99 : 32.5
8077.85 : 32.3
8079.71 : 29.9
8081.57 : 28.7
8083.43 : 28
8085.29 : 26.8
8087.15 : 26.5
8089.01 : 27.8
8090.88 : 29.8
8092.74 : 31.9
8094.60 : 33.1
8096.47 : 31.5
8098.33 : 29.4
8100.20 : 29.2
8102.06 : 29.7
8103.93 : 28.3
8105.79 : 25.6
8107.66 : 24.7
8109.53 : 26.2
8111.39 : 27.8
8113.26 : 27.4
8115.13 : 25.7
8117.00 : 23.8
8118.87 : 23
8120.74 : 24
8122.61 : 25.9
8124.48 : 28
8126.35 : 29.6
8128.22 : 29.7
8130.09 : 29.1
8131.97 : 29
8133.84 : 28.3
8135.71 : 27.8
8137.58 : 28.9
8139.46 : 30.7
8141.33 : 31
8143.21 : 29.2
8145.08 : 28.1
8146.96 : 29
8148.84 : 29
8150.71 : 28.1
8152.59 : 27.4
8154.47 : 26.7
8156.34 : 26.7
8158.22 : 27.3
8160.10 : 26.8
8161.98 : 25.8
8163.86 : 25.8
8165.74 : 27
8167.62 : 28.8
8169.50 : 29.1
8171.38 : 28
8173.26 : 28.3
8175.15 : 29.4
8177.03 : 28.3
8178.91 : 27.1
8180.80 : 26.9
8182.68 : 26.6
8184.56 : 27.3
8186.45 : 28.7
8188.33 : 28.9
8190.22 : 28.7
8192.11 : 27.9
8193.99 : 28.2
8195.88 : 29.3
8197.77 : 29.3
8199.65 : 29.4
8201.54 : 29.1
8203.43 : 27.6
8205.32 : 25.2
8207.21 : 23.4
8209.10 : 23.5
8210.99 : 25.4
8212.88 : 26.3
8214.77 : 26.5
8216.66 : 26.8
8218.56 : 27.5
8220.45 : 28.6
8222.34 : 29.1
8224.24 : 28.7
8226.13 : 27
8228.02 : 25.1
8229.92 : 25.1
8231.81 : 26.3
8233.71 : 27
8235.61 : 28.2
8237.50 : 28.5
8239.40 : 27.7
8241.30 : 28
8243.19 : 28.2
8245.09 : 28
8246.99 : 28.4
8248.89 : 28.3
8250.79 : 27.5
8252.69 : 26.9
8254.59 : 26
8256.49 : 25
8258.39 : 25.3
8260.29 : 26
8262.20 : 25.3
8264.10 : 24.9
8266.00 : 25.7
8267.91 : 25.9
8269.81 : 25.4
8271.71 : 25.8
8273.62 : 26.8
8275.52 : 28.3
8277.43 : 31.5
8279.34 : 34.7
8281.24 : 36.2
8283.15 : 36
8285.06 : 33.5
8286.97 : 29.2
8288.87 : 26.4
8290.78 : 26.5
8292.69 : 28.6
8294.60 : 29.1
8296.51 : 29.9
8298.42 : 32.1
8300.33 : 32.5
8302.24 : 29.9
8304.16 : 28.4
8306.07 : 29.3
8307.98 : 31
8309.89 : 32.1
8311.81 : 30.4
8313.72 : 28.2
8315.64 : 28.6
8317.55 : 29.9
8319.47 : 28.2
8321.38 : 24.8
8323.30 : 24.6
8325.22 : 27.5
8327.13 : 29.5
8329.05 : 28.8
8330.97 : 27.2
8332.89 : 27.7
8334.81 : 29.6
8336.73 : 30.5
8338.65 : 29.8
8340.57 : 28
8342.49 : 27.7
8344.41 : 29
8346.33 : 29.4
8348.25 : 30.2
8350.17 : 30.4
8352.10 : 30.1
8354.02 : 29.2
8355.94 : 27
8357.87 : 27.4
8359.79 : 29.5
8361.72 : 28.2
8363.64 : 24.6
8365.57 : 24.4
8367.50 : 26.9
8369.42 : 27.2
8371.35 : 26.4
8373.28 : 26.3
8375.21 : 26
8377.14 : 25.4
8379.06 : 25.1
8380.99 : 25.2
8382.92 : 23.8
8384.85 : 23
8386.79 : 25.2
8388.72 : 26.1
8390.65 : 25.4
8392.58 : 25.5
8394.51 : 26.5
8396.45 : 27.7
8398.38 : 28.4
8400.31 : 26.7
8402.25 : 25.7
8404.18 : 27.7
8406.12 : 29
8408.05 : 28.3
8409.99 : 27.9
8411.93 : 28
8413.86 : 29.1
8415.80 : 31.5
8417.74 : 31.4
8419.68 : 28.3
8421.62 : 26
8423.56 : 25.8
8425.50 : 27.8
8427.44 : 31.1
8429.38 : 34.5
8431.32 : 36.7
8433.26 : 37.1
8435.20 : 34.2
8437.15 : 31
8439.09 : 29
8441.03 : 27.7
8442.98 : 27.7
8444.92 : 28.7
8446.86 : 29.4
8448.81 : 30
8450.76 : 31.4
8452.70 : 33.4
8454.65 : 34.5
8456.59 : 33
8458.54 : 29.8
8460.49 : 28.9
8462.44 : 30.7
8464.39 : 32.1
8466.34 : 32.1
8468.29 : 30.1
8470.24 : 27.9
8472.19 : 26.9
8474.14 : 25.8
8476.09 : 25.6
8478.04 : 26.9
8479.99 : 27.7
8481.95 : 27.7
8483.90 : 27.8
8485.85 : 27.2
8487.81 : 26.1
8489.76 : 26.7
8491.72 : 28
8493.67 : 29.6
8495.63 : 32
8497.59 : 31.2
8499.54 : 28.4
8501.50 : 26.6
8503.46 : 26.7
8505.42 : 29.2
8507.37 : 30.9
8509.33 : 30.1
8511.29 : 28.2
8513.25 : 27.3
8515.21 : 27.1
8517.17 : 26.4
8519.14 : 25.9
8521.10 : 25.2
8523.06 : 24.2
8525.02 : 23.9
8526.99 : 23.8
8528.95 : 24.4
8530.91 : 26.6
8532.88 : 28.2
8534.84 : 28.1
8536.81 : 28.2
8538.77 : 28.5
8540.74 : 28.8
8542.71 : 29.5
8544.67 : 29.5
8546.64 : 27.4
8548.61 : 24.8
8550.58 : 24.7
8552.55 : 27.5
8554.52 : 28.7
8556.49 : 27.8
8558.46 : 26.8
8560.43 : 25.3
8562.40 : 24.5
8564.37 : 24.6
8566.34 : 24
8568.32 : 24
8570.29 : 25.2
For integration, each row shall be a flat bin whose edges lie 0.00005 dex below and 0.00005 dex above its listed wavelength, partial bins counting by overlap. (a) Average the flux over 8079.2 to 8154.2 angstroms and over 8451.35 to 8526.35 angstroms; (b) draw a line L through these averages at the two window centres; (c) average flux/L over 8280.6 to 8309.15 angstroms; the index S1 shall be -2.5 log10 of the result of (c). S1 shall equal -0.082 mag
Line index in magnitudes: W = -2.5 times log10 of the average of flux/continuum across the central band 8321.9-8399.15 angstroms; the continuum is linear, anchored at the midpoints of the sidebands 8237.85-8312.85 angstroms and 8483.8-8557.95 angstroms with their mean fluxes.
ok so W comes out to 0.042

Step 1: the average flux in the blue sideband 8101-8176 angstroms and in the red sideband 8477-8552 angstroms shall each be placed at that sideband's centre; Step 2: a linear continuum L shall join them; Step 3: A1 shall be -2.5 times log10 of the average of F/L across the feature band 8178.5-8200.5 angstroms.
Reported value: -0.02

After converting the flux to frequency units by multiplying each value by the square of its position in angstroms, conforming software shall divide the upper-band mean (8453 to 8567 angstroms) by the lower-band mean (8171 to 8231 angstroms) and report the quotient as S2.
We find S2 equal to 1.09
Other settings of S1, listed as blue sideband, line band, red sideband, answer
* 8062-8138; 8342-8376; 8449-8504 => 0.05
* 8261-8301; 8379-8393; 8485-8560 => 0.15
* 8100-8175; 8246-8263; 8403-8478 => 0.08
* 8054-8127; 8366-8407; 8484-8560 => 0.07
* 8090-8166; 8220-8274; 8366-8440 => 0.05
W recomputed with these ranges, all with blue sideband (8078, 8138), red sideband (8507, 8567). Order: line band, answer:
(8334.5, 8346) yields -0.07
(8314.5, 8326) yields 0.01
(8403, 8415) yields -0.05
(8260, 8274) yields 0.08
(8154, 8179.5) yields 0.01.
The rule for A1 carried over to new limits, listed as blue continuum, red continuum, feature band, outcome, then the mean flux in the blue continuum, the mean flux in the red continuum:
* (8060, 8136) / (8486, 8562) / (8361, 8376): 0.07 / 28.7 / 27.4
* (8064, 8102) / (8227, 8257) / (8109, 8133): 0.10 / 30.2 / 27.2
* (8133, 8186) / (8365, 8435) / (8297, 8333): -0.04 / 28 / 27.8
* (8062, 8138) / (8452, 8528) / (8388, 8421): 0.02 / 28.7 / 28.3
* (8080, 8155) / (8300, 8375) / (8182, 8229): 0.03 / 28.1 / 28.4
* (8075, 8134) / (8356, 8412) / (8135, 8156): -0.03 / 28.2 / 26.4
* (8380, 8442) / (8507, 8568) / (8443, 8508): -0.06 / 28.5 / 26.7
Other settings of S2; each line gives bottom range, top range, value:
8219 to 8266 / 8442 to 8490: 1.14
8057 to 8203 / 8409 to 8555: 1.10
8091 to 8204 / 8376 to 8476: 1.10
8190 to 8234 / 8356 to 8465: 1.10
